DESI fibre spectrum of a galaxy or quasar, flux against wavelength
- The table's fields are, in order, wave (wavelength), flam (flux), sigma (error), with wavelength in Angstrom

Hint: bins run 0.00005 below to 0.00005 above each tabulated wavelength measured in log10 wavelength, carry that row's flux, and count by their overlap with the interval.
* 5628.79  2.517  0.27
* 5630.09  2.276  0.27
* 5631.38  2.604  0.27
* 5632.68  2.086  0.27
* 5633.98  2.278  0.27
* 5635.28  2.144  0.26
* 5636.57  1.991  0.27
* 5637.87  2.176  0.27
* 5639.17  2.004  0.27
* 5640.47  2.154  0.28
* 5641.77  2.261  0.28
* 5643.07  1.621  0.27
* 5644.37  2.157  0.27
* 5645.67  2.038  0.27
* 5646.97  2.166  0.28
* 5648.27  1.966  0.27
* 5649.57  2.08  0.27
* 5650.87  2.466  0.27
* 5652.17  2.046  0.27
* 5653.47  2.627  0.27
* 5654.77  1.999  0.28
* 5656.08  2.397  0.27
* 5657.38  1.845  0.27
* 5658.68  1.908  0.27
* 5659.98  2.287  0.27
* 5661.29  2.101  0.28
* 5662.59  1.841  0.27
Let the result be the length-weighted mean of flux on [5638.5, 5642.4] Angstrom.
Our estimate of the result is 2.14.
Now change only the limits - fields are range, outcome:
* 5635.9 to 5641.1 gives 2.08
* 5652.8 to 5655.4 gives 2.32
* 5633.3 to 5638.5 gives 2.15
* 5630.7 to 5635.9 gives 2.28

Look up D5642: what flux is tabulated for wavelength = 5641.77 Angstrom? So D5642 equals 2.261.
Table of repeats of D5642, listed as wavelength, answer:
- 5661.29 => 2.101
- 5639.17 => 2.004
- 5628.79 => 2.517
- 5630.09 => 2.276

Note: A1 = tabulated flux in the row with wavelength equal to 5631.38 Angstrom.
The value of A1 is 2.604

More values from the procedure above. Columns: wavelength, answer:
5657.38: 1.845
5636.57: 1.991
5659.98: 2.287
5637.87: 2.176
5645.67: 2.038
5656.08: 2.397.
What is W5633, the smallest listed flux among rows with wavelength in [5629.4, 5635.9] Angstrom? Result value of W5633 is 2.086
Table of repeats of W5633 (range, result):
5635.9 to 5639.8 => 1.991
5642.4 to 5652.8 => 1.621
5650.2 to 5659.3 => 1.845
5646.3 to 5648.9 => 1.966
